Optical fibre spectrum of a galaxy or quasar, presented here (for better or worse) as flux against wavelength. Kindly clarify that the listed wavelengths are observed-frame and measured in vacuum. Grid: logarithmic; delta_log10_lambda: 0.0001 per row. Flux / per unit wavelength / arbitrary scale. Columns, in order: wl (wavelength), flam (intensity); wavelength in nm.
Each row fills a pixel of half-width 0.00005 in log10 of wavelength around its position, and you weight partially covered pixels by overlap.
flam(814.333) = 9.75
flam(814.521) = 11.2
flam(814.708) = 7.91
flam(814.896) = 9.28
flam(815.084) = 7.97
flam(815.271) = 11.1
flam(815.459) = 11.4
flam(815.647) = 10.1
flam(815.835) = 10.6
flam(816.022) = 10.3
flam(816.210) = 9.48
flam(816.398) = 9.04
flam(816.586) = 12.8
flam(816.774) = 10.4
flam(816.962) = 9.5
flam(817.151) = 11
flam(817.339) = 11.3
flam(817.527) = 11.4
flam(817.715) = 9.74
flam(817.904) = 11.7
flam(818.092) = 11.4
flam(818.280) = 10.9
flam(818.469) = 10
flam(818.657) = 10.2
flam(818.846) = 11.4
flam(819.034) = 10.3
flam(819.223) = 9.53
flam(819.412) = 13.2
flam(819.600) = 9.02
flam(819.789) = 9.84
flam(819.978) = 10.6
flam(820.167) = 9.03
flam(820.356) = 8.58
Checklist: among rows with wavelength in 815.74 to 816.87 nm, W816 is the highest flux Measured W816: 12.8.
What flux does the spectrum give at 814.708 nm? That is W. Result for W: 7.91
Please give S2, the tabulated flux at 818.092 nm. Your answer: 11.4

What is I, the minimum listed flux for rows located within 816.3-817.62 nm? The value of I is 9.04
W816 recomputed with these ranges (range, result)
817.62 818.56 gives 11.7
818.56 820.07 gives 13.2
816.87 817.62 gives 11.4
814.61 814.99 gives 9.28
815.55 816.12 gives 10.6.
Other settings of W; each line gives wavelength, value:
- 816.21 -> 9.48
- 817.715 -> 9.74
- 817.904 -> 11.7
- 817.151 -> 11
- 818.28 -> 10.9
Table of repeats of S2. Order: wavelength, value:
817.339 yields 11.3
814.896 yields 9.28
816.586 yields 12.8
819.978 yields 10.6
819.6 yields 9.02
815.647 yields 10.1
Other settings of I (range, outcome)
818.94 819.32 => 9.53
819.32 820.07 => 9.02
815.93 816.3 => 9.48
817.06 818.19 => 9.74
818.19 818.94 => 10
